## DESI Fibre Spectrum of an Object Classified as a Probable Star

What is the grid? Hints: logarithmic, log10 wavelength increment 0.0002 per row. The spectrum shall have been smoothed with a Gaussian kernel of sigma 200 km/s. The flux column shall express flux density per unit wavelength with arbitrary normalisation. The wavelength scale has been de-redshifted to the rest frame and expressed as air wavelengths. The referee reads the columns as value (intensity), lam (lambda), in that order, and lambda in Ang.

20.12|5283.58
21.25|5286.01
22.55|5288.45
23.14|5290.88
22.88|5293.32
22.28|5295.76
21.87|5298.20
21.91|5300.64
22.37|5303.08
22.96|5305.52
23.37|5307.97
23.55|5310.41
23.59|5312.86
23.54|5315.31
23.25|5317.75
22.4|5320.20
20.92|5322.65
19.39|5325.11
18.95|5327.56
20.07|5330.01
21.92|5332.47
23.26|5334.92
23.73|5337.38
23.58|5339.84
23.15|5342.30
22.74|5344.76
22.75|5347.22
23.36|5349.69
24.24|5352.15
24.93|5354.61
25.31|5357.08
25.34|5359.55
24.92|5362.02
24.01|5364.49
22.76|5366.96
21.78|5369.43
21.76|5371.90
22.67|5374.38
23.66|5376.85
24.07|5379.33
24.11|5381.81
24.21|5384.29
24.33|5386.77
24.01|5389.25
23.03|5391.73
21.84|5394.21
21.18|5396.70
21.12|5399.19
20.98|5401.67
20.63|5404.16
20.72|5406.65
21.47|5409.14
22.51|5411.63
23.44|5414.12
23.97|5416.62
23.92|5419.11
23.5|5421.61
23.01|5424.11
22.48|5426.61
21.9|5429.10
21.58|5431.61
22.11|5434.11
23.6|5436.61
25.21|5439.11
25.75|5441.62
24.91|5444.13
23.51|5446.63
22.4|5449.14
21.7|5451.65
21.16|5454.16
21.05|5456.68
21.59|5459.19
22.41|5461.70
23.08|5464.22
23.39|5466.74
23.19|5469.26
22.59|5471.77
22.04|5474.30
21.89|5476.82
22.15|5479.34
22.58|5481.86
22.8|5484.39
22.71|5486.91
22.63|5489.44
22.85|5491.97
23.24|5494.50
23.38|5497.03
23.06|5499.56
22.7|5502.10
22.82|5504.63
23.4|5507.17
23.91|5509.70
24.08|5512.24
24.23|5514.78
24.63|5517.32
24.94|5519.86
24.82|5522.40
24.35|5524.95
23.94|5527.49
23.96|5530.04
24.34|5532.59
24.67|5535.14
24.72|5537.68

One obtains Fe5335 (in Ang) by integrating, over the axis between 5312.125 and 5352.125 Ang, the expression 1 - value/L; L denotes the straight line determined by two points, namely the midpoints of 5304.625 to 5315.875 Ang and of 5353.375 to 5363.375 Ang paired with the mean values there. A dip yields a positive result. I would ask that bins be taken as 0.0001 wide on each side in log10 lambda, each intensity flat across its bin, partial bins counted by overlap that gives 3.0 Ang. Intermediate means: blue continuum 23.4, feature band 22.3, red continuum 25.1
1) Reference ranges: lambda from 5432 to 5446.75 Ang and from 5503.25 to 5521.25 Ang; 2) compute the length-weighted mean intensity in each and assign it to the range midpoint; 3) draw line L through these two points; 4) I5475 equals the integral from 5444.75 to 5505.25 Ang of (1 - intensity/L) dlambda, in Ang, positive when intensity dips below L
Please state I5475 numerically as 3.8 Ang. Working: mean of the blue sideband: 24.1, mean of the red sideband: 24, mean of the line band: 22.6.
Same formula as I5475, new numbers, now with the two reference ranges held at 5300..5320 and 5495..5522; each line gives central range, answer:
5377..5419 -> 1.27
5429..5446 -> -0.14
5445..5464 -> 1.18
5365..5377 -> 0.39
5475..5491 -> 0.81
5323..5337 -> 1.35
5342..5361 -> -0.67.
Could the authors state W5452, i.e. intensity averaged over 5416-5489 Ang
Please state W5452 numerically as 22.8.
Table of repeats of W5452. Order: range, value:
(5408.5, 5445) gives 23.3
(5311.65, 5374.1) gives 22.9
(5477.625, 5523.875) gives 23.4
